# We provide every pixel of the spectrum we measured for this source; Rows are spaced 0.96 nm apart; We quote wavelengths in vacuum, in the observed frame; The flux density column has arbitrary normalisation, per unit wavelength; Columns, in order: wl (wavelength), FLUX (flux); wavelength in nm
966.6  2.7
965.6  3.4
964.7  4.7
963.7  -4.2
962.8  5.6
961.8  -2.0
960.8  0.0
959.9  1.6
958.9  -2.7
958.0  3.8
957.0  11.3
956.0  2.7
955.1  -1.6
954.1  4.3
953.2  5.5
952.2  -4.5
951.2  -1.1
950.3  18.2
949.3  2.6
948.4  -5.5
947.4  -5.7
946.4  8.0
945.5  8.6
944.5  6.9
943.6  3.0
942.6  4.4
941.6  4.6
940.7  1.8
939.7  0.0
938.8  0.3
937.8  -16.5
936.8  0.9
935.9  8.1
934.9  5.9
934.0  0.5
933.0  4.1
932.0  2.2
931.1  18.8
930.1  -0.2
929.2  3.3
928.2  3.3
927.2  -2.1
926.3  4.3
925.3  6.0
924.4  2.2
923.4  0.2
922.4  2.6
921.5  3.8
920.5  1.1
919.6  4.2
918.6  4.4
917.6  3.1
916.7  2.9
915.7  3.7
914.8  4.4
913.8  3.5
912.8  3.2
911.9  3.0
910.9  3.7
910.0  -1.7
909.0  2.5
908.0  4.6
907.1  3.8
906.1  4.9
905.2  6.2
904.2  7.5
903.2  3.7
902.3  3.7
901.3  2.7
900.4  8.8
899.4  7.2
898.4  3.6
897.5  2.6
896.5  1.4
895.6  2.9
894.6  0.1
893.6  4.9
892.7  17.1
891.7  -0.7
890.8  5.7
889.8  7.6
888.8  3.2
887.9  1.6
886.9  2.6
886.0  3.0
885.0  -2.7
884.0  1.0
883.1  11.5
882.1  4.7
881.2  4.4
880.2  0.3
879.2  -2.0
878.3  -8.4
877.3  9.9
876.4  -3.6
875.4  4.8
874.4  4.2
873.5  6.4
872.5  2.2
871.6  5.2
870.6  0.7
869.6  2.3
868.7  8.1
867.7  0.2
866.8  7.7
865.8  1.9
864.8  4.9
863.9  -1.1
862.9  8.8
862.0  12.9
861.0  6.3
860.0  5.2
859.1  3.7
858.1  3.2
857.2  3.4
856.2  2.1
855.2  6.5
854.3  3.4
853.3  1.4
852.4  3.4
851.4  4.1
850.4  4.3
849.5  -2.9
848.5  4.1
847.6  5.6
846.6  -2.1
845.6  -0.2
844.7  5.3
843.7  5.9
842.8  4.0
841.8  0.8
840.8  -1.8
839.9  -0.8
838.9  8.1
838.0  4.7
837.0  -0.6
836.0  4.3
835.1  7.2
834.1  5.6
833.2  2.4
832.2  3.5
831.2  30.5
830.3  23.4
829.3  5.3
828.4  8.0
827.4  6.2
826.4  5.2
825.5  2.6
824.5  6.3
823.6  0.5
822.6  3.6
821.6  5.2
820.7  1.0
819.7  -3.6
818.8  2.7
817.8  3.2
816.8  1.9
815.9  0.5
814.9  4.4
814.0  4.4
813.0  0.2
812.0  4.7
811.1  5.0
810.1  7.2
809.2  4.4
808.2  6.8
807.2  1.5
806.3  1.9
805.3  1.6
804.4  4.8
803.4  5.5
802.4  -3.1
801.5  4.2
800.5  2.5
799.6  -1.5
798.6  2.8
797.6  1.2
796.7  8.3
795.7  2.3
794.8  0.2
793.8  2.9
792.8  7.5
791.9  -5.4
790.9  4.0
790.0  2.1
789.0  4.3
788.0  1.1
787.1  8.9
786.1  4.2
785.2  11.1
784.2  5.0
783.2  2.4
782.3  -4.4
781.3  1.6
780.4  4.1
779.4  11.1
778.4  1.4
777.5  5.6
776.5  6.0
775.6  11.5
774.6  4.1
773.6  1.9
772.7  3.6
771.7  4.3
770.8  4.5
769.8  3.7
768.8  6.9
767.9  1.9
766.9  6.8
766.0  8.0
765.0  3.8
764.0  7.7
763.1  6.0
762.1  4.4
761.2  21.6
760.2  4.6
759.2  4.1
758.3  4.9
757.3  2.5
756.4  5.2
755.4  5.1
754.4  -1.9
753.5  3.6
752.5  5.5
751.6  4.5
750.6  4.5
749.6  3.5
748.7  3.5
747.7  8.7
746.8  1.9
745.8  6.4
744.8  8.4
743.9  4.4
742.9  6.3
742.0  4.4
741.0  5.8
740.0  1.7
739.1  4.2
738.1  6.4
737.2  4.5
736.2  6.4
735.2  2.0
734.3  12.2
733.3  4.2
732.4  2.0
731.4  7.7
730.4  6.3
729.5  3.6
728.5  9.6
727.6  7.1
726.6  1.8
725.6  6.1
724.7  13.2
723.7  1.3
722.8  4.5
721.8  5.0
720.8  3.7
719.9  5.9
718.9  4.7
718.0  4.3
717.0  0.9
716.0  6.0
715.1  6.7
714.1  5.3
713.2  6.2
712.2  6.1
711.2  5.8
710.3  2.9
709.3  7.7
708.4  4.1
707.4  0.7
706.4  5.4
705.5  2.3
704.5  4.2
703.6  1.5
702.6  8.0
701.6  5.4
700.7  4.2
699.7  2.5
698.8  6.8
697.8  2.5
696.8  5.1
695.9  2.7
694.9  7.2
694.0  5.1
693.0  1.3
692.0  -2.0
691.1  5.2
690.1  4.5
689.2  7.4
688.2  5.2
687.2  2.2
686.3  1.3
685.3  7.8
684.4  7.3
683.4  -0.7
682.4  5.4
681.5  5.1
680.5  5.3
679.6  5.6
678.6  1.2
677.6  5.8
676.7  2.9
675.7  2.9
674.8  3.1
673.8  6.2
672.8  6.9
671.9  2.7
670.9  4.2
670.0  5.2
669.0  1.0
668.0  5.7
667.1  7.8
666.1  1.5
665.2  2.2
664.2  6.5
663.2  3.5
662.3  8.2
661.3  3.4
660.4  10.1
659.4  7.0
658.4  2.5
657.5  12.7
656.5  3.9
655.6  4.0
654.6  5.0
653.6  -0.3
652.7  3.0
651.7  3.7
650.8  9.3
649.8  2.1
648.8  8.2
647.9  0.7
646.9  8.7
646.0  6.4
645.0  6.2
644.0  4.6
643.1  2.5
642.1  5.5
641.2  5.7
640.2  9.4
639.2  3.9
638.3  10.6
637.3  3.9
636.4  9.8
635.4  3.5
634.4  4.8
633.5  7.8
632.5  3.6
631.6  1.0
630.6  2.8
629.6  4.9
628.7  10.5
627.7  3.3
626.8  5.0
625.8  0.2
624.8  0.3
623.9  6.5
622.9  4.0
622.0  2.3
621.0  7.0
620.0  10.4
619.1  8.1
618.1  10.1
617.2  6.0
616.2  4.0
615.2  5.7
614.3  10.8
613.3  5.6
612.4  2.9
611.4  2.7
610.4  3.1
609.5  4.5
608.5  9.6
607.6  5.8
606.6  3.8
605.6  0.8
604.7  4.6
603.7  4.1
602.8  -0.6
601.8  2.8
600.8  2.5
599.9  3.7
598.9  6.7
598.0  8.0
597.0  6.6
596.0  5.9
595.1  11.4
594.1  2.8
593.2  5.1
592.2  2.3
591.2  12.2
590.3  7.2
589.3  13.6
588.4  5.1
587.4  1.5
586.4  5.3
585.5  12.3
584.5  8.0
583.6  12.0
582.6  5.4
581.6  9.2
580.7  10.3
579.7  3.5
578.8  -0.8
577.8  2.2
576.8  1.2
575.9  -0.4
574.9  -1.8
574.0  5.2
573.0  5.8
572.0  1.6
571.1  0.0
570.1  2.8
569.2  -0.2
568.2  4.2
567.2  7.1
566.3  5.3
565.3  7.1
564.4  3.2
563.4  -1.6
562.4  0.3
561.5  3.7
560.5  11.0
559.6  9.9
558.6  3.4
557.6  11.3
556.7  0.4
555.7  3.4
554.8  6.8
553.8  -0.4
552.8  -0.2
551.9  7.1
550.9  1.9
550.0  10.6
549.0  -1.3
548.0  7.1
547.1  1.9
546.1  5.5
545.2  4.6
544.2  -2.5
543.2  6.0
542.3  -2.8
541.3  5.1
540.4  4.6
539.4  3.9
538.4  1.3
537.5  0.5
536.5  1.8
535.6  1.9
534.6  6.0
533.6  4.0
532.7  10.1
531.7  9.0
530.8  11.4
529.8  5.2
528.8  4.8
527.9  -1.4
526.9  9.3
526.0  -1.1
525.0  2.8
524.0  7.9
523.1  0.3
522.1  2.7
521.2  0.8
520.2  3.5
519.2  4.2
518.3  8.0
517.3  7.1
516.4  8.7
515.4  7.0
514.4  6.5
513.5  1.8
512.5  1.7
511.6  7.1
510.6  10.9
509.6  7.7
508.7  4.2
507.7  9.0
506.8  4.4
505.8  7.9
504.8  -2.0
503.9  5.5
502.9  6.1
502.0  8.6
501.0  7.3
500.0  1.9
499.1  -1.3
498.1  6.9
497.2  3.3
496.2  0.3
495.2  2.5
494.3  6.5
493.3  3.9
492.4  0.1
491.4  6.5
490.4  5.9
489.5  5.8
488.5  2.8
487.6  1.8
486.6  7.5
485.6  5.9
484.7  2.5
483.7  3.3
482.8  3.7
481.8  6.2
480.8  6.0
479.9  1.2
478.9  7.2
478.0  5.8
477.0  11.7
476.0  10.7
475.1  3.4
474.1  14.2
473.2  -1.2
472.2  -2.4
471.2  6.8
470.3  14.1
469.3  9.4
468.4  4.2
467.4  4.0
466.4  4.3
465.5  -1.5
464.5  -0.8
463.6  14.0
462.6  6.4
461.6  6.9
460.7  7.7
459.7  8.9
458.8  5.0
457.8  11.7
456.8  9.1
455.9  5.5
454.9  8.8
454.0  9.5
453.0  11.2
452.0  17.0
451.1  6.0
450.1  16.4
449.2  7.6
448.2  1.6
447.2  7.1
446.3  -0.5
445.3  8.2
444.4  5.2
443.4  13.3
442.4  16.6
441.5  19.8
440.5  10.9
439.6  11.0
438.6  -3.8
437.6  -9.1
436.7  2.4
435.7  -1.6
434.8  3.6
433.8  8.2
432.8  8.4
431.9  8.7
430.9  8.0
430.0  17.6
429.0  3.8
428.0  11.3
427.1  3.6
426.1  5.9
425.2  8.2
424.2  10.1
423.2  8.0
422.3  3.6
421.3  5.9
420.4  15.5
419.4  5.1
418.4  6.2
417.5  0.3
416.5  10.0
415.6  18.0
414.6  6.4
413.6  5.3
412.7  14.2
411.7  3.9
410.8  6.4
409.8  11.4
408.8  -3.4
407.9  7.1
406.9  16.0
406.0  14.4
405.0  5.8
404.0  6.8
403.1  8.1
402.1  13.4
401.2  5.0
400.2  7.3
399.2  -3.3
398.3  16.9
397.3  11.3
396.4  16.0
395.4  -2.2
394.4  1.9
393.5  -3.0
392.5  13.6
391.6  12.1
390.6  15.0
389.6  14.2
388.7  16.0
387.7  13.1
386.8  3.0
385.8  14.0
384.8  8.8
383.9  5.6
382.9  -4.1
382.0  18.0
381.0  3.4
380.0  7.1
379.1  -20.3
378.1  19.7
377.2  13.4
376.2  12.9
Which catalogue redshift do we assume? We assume 1.228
